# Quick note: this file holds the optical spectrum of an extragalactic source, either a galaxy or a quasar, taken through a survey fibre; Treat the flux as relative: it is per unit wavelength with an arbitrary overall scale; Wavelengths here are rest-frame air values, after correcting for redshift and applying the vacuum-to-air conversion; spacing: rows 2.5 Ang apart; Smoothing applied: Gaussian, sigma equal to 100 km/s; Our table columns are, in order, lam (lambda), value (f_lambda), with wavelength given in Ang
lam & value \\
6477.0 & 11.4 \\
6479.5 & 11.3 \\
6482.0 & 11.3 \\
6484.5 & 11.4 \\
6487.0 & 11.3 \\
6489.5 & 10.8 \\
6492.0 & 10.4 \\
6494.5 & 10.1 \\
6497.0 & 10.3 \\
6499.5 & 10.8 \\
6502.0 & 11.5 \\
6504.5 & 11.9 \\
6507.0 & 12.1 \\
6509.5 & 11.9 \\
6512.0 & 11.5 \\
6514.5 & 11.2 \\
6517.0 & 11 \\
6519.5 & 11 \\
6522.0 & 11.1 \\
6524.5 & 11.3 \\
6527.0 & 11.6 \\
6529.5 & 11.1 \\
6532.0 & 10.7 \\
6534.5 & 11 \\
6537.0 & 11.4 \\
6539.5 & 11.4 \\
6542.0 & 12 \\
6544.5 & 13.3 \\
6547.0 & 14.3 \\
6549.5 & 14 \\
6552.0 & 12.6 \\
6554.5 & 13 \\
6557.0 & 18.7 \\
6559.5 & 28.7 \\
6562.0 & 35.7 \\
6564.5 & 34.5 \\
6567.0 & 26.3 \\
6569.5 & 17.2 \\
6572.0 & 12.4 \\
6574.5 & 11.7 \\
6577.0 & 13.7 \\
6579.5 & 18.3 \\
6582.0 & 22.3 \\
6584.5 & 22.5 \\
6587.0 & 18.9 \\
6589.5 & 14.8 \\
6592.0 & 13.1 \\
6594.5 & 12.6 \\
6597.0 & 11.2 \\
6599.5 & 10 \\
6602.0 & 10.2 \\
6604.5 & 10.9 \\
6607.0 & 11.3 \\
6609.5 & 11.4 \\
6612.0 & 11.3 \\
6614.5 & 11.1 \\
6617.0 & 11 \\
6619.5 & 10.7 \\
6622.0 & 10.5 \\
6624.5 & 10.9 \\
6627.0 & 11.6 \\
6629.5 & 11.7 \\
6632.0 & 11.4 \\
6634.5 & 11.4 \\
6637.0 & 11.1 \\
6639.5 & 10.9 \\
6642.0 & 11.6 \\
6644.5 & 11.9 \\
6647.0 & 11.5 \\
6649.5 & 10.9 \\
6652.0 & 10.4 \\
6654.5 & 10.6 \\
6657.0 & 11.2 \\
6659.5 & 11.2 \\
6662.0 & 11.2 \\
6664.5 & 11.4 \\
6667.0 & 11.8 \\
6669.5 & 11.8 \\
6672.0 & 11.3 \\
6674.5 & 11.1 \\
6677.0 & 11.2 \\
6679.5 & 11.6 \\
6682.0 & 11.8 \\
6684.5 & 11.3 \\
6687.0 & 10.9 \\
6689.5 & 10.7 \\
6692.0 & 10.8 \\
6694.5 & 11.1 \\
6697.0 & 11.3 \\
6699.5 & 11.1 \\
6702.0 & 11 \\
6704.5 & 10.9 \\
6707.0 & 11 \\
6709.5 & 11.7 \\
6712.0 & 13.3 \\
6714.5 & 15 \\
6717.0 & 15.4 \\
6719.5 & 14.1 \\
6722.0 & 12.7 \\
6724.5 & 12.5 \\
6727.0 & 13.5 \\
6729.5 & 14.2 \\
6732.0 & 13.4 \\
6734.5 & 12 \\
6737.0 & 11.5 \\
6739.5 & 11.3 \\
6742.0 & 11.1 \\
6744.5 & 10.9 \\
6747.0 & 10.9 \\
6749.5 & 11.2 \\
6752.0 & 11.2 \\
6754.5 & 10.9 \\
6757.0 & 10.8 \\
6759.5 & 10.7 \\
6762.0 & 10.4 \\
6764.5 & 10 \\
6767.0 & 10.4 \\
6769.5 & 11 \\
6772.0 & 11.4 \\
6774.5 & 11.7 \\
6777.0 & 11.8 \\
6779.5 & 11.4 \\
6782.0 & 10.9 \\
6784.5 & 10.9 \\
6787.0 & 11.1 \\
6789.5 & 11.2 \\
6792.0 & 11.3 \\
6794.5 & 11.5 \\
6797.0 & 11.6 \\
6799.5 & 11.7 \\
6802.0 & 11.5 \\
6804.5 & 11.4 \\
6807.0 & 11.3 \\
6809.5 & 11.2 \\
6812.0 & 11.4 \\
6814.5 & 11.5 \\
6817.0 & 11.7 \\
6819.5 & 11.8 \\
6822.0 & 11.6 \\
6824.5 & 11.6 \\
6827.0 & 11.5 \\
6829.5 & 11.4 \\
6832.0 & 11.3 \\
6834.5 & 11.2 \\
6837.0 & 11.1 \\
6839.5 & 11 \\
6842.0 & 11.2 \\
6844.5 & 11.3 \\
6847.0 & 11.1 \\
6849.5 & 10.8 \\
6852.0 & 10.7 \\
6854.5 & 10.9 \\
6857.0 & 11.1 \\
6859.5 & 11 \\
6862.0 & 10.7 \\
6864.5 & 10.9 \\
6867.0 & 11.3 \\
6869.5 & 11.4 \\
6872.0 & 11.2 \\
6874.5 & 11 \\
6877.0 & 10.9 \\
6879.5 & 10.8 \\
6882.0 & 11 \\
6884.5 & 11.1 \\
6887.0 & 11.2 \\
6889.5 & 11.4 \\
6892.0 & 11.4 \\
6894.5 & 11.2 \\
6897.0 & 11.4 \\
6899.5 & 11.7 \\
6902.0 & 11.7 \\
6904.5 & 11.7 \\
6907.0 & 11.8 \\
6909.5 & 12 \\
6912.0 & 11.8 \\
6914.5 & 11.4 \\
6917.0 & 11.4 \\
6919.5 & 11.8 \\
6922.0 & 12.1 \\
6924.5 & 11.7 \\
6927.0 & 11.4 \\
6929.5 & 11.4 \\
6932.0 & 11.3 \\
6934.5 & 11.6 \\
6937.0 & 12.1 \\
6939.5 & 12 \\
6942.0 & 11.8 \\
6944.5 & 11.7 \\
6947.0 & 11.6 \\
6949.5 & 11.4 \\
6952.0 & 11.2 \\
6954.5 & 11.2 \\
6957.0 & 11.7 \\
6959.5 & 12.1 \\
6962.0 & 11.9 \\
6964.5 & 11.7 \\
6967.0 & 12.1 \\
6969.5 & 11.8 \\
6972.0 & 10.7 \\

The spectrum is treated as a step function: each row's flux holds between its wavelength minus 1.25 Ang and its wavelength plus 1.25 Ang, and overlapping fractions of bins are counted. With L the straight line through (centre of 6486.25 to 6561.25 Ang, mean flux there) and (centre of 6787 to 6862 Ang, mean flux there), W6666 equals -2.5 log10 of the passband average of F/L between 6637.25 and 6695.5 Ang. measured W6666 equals 0.07 mag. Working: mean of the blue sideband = 12.6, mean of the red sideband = 11.3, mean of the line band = 11.2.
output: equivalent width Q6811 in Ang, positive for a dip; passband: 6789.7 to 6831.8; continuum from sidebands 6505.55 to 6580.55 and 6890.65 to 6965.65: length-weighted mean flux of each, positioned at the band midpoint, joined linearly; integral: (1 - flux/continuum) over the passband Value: 4.0 Ang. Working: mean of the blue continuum 15.1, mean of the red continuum 11.6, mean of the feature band 11.5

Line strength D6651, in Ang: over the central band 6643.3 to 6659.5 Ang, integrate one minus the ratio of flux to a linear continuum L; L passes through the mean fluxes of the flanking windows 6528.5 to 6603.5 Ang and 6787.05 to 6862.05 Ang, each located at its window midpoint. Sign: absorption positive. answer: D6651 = 3.9 Ang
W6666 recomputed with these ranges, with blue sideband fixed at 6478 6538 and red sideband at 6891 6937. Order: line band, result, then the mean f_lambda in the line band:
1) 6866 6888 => 0.05 mag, 11.1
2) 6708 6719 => -0.21 mag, 13.8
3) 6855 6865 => 0.06 mag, 10.9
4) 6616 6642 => 0.02 mag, 11.1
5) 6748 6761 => 0.05 mag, 10.9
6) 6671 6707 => 0.02 mag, 11.1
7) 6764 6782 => 0.03 mag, 11.1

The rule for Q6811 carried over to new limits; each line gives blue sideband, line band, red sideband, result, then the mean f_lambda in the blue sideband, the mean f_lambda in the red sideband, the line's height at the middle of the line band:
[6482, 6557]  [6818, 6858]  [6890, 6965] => 1.4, 11.7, 11.6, 11.7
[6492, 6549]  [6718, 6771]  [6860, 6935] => -1.1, 11.5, 11.4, 11.4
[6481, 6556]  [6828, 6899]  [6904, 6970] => 3.4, 11.6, 11.7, 11.7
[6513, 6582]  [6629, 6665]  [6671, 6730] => 5.6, 15.6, 12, 13.3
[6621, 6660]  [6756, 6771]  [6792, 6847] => 1.0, 11.2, 11.4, 11.3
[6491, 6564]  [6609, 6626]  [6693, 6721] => 2.6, 13.5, 12.3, 12.9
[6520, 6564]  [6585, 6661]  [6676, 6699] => 7.3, 15.1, 11.2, 12.9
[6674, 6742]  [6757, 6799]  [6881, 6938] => 2.9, 12.1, 11.5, 11.9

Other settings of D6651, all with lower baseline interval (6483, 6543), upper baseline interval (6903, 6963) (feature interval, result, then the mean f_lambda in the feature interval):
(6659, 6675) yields -0.07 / 11.4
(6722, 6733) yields -1.81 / 13.3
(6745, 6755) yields 0.36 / 11.1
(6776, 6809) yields 0.47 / 11.3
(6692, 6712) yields 0.25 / 11.3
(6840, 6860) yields 0.97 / 11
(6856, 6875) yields 0.85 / 11.1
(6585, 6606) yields -3.27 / 13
